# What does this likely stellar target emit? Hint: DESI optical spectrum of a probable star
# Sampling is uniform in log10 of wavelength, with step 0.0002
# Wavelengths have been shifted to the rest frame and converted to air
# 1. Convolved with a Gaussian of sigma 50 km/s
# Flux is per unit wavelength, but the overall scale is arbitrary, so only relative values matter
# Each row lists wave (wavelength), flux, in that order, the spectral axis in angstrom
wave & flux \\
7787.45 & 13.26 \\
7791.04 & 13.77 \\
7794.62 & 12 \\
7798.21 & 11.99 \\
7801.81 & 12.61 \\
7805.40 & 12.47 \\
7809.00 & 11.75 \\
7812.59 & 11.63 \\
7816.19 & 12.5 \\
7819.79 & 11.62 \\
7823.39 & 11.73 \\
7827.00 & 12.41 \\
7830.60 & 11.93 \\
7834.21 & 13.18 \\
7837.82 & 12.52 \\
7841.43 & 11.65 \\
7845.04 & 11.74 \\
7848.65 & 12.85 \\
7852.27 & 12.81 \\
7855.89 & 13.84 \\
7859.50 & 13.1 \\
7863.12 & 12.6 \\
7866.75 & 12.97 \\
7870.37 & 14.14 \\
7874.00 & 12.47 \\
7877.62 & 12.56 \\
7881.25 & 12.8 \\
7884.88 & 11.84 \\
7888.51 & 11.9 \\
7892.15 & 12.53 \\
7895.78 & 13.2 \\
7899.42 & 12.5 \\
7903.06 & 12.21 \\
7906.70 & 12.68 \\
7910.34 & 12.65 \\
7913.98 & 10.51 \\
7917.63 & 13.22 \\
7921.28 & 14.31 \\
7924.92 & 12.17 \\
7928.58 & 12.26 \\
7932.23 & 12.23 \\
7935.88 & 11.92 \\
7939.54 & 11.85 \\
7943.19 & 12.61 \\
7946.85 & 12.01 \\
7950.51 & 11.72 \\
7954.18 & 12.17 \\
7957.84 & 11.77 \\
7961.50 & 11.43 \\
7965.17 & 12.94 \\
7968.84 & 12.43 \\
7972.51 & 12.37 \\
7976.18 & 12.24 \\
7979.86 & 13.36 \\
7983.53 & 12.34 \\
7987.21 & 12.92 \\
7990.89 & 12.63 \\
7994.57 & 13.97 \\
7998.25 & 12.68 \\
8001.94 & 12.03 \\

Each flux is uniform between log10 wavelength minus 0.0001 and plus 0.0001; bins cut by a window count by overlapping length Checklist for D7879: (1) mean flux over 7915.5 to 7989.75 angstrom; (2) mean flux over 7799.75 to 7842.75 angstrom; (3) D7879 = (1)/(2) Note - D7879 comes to 1.02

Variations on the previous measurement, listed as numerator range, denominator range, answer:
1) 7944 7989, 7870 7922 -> 0.98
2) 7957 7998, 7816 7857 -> 1.02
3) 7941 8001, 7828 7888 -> 0.98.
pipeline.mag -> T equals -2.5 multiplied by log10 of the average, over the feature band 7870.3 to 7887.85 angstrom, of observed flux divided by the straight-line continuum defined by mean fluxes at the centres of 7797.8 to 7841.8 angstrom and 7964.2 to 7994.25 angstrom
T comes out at -0.02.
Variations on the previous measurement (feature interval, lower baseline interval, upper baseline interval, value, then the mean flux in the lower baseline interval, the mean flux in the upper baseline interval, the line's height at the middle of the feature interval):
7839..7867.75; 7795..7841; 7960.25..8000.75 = -0.04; 12.2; 12.7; 12.3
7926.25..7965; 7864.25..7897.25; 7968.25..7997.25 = 0.06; 12.7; 12.8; 12.8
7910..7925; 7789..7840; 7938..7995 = -0.02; 12.3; 12.4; 12.4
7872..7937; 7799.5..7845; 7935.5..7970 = -0.03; 12.1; 12.1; 12.1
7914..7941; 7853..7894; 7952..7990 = 0.01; 12.8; 12.4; 12.6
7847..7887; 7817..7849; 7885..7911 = -0.05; 12.2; 12.5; 12.3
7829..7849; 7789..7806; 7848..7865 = 0.05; 12.6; 13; 12.9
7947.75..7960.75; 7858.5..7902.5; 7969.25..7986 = 0.07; 12.7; 12.6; 12.6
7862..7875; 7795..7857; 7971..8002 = -0.06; 12.3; 12.8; 12.4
